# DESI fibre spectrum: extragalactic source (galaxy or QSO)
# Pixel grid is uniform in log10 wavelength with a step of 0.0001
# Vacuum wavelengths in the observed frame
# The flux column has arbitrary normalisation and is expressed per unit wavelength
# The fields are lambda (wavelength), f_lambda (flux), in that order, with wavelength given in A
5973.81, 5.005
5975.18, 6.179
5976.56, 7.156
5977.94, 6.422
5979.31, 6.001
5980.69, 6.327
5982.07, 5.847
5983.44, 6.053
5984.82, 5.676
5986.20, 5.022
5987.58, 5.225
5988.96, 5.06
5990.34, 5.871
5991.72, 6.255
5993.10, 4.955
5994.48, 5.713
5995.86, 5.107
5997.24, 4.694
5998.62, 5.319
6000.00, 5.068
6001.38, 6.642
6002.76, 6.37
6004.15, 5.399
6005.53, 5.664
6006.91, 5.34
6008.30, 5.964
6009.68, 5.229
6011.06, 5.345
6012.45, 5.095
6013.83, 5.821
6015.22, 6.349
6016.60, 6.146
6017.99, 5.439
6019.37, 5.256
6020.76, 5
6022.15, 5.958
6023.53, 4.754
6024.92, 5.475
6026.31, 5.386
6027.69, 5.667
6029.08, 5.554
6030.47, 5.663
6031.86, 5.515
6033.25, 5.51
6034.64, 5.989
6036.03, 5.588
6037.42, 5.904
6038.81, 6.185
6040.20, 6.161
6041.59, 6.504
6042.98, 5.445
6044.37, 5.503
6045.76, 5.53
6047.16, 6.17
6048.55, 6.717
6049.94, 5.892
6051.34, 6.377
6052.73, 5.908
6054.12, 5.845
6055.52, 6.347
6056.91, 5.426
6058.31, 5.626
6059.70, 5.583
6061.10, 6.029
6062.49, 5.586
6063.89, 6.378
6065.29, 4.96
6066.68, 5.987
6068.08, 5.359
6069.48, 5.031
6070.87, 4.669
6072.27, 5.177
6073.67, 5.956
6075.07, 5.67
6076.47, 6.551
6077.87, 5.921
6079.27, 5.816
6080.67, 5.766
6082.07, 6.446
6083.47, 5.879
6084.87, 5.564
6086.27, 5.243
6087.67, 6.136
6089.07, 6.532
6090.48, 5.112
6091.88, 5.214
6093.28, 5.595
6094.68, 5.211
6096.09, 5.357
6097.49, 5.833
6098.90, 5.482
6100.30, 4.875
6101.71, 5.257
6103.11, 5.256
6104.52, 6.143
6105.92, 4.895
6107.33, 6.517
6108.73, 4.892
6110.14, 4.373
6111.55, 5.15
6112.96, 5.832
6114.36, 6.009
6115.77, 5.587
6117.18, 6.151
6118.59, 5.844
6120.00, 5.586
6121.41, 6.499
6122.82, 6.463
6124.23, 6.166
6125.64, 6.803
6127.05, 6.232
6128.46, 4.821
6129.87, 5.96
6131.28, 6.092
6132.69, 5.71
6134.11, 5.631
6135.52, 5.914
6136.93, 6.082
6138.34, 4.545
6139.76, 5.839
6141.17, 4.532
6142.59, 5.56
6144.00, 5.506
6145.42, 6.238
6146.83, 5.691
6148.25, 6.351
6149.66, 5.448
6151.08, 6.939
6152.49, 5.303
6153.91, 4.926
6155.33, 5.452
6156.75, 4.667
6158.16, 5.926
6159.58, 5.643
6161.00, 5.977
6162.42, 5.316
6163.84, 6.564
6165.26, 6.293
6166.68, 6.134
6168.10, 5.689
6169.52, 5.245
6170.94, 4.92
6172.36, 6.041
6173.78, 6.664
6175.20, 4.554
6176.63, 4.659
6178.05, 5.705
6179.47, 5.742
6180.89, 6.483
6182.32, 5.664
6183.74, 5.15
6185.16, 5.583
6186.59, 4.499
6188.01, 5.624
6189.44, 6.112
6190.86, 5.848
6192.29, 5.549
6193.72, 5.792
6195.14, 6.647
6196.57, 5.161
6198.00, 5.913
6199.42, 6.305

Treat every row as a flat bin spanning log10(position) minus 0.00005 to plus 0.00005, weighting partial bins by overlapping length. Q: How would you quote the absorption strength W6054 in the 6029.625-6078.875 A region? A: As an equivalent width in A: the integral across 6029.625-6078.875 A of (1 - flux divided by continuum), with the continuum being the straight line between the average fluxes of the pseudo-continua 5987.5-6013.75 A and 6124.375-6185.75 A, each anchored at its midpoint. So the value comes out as -2.0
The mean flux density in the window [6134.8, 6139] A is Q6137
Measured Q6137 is 5.54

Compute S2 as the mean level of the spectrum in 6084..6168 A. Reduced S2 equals 5.68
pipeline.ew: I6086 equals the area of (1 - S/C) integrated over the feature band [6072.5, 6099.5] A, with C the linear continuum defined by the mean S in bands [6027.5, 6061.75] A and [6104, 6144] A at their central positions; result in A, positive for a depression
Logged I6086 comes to 0.2 A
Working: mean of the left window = 5.87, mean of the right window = 5.7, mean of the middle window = 5.74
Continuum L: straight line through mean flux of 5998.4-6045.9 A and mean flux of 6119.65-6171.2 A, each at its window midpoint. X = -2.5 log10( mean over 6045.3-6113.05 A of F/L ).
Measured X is 0.01 mag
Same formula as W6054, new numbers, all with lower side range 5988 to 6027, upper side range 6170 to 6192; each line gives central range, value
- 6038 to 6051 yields -1.16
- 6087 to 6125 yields -0.64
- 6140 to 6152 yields -0.51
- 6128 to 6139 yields -0.15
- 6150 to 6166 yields -0.51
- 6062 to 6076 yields 0.10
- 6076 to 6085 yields -0.77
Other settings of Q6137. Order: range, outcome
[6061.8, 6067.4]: 5.72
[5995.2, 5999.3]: 5.04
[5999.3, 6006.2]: 5.83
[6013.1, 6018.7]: 5.94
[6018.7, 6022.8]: 5.39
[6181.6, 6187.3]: 5.22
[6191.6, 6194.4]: 5.66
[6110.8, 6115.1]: 5.65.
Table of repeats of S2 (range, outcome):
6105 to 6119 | 5.53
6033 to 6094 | 5.79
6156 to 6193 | 5.62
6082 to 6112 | 5.48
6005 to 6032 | 5.53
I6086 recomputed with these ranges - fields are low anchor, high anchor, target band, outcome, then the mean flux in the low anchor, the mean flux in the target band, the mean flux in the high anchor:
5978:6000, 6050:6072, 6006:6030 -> 0.3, 5.55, 5.52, 5.67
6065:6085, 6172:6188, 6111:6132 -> -1.3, 5.67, 5.95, 5.52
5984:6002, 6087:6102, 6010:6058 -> -2.5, 5.43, 5.74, 5.51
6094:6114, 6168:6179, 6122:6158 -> -2.1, 5.37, 5.72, 5.43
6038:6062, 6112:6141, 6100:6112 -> 1.2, 5.95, 5.28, 5.86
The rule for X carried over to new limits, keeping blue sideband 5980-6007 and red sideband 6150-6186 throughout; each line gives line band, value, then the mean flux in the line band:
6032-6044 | -0.05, 5.88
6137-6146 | 0.05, 5.4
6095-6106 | 0.04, 5.41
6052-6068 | -0.03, 5.77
